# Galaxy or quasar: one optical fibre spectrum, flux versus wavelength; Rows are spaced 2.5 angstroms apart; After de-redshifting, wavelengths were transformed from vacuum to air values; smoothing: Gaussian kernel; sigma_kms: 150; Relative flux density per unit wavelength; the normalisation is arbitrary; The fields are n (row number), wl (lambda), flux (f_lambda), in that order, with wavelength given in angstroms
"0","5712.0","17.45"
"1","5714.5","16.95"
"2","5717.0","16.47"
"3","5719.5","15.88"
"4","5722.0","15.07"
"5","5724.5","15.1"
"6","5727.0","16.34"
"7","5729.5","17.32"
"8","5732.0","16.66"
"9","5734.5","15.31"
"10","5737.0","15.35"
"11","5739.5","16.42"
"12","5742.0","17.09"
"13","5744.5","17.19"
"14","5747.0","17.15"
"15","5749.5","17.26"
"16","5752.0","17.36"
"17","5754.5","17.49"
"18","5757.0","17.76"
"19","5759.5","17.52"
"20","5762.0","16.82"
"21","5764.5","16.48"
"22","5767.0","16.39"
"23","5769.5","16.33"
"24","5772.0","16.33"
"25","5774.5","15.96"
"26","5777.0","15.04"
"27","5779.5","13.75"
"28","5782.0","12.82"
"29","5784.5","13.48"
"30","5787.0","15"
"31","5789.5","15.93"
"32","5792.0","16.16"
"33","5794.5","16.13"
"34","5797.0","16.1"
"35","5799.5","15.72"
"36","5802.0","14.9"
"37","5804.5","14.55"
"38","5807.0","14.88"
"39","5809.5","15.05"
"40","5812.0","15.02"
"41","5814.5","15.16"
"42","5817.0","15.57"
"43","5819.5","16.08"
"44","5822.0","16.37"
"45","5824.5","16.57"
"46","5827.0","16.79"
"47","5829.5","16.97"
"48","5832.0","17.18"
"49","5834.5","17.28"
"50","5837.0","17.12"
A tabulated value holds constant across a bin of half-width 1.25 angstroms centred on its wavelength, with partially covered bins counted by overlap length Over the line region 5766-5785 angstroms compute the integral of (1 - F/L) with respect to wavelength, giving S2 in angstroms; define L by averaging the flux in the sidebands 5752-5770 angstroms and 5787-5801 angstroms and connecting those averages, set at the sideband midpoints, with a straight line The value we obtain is 1.7 angstroms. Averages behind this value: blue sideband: 17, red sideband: 15.9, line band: 15.1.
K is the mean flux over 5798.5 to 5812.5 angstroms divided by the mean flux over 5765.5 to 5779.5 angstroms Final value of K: 0.95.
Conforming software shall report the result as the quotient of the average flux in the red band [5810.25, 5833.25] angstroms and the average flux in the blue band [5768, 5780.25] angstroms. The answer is 1.04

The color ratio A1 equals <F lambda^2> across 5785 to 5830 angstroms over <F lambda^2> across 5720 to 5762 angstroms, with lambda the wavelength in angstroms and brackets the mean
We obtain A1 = 0.96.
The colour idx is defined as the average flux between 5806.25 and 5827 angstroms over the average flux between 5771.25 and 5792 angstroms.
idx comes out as 1.1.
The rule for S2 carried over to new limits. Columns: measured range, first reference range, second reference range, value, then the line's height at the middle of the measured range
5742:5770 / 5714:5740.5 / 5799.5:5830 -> -2.07 angstroms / 15.9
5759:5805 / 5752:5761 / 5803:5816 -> 2.12 angstroms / 16.3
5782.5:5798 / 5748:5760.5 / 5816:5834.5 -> 1.53 angstroms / 17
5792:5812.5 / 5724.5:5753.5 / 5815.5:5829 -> 1.27 angstroms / 16.4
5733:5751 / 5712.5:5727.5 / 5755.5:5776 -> -0.23 angstroms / 16.3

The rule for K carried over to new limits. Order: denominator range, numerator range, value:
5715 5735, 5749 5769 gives 1.06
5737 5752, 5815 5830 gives 0.96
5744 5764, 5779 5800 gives 0.87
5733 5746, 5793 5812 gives 0.94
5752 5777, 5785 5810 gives 0.92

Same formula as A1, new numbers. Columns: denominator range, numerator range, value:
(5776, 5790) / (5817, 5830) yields 1.17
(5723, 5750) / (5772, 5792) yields 0.91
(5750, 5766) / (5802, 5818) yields 0.89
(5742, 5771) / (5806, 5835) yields 0.96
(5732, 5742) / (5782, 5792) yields 0.94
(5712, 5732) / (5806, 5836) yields 1.02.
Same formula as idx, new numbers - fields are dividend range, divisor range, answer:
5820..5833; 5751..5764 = 0.96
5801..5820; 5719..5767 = 0.91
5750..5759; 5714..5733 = 1.08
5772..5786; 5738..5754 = 0.84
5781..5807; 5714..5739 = 0.94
